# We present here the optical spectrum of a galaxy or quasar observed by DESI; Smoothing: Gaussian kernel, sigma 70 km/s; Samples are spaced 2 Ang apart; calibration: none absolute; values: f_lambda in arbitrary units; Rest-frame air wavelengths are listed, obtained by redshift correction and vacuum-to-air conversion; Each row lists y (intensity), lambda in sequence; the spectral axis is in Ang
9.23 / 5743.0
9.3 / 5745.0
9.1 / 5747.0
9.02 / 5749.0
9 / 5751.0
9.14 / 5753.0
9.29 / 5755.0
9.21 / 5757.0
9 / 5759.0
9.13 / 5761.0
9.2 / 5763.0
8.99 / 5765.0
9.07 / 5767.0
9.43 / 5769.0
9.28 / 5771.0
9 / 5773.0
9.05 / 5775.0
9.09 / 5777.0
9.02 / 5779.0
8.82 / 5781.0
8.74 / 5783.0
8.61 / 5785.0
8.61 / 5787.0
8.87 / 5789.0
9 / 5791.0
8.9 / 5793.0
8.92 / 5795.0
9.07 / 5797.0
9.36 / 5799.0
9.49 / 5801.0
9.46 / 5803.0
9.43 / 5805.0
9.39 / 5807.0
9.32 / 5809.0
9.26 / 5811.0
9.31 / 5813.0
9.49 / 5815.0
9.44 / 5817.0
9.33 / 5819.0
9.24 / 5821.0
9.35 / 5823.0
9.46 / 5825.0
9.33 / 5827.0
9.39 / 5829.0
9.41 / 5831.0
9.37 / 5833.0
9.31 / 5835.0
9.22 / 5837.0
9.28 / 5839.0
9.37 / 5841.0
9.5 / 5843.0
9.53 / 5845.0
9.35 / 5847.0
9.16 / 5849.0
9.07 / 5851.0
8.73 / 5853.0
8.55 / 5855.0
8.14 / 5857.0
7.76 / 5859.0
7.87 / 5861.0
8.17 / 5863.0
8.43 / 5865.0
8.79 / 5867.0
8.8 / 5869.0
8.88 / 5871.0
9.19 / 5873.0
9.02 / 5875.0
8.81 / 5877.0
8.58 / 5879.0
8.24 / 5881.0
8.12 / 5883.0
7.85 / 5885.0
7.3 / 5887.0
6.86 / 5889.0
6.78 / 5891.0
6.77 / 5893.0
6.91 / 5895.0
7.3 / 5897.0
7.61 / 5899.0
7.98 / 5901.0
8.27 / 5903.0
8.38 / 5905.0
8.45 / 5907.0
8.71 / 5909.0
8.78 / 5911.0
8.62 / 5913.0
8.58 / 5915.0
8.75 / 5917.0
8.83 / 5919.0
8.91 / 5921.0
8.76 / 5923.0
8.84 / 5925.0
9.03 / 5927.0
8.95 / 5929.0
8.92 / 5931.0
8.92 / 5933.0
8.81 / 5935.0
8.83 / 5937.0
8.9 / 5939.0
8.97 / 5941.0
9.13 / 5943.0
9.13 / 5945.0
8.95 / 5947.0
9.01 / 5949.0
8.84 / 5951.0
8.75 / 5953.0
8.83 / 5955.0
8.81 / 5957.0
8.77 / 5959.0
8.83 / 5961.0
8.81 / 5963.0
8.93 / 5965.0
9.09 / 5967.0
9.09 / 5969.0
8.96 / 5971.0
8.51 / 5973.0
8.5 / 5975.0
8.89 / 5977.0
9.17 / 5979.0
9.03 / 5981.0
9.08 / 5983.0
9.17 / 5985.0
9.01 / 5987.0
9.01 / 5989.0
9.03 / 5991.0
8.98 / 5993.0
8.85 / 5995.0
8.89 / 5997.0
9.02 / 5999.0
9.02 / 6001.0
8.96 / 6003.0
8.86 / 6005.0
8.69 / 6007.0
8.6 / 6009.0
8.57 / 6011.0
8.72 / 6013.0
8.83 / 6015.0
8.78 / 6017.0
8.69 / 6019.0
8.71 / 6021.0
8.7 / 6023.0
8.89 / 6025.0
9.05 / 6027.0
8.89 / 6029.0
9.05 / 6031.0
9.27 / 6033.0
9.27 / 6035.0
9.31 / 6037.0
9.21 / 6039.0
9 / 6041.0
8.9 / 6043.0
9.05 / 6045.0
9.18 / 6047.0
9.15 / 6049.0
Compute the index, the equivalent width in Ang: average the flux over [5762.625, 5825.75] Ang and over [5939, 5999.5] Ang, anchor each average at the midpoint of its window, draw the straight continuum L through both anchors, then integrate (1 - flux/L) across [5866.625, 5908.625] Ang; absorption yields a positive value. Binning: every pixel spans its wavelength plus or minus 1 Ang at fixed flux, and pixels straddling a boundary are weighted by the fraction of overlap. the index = 4.6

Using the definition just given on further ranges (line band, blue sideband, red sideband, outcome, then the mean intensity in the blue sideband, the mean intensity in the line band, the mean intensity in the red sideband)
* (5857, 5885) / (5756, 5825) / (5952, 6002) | 1.8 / 9.15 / 8.48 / 8.92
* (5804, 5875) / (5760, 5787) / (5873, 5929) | -3.9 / 9.02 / 9.07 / 8.22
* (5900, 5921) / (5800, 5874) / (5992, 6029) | 1.0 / 9.1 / 8.55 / 8.82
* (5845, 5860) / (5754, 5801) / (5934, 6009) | 0.4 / 9.04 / 8.74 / 8.92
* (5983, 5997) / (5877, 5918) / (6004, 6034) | -0.6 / 7.96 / 9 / 8.82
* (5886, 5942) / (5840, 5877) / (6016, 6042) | 3.5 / 8.8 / 8.31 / 8.99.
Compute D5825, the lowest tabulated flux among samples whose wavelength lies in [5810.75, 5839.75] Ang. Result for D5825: 9.22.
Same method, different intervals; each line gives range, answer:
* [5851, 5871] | 7.76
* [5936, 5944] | 8.83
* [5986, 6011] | 8.57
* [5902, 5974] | 8.27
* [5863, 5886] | 7.85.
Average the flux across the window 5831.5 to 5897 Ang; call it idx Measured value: 8.48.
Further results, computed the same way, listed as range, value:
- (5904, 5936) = 8.77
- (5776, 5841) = 9.2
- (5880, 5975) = 8.5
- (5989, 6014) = 8.86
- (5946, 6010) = 8.9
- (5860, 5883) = 8.59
